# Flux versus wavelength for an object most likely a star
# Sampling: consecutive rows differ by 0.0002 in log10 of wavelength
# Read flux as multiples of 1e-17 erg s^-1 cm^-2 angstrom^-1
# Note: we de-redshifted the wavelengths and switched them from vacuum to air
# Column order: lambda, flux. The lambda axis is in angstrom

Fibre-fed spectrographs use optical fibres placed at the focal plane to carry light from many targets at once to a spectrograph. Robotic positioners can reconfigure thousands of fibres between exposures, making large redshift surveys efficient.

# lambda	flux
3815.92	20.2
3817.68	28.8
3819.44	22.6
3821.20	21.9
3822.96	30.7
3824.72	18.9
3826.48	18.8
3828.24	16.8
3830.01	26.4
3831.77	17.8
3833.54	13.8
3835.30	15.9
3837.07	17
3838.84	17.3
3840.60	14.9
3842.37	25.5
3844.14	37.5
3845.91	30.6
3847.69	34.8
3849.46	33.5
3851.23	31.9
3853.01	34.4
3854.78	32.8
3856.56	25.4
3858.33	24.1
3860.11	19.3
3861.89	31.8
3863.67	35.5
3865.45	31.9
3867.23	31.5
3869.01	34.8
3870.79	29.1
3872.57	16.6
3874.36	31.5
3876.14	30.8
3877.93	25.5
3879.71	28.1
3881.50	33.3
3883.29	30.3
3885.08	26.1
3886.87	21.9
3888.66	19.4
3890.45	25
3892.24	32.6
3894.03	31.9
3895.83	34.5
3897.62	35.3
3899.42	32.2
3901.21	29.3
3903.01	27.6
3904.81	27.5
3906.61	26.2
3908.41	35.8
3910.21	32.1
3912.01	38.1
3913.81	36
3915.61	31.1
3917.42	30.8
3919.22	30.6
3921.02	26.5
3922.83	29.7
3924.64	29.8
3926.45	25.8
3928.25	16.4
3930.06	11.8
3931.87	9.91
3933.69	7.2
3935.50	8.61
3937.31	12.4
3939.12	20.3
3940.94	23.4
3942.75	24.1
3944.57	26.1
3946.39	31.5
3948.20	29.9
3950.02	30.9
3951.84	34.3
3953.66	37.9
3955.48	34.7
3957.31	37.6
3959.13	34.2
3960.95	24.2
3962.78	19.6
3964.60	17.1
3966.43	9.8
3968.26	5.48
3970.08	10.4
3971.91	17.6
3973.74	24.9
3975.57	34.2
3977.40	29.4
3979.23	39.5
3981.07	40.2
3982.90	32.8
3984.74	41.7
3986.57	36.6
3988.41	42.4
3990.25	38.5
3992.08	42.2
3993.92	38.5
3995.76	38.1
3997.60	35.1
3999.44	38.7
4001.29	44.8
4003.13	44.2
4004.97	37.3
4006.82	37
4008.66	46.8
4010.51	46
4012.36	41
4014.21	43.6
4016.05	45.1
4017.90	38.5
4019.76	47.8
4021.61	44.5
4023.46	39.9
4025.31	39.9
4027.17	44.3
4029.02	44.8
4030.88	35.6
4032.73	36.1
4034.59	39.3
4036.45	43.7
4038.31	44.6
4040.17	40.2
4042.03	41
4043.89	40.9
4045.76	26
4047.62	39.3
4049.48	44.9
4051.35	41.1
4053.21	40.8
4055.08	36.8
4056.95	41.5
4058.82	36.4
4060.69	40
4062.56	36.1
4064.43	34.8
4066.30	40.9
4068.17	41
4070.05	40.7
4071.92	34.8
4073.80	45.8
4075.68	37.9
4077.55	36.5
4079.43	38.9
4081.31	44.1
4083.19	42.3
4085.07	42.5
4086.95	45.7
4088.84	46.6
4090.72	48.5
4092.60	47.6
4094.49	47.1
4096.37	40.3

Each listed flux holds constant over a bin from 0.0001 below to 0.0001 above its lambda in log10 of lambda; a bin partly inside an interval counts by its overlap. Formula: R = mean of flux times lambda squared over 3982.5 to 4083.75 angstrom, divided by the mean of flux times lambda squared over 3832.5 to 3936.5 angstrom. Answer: 1.6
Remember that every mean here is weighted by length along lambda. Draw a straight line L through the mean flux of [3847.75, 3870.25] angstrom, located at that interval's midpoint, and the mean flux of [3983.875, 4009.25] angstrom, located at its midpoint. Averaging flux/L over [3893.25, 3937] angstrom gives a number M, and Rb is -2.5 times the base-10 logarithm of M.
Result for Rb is 0.27 mag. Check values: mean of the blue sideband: 30.7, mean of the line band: 26.6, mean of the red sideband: 40.1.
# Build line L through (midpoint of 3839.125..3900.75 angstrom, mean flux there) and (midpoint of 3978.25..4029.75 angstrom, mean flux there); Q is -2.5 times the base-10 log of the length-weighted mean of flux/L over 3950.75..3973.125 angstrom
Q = 0.49 mag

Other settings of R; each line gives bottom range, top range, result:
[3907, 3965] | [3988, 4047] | 1.62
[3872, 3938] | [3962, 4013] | 1.31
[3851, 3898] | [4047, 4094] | 1.57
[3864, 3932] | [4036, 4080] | 1.49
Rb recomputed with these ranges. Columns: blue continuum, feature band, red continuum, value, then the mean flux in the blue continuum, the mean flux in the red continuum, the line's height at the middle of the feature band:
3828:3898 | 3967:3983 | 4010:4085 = 0.361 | 27.2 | 40.4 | 35.2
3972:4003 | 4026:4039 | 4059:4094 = -0.052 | 37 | 41.3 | 39.2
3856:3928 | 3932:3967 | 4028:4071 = 0.338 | 29.3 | 39.4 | 33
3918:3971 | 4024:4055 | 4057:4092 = -0.118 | 22.8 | 40.8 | 36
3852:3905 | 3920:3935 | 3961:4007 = 0.479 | 29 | 31.6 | 30.2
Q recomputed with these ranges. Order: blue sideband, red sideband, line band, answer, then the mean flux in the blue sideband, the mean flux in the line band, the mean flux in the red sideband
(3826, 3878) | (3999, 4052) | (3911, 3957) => 0.284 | 26.3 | 25.7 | 41.3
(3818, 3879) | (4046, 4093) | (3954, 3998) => 0.146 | 26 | 30.3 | 40.7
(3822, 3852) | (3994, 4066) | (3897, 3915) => -0.081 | 23.6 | 31.9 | 40.4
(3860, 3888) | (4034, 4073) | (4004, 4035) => -0.120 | 28.8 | 41.7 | 39.3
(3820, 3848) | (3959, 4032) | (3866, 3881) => -0.134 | 22.2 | 28.7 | 35.4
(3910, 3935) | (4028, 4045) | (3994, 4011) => -0.134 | 24.9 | 40.6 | 40.6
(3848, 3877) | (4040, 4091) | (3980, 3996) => -0.083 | 29.8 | 39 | 40.1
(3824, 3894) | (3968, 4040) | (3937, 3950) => 0.310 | 26.3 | 25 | 38.1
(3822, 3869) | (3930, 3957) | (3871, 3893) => -0.074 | 25.9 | 26.8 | 23.6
